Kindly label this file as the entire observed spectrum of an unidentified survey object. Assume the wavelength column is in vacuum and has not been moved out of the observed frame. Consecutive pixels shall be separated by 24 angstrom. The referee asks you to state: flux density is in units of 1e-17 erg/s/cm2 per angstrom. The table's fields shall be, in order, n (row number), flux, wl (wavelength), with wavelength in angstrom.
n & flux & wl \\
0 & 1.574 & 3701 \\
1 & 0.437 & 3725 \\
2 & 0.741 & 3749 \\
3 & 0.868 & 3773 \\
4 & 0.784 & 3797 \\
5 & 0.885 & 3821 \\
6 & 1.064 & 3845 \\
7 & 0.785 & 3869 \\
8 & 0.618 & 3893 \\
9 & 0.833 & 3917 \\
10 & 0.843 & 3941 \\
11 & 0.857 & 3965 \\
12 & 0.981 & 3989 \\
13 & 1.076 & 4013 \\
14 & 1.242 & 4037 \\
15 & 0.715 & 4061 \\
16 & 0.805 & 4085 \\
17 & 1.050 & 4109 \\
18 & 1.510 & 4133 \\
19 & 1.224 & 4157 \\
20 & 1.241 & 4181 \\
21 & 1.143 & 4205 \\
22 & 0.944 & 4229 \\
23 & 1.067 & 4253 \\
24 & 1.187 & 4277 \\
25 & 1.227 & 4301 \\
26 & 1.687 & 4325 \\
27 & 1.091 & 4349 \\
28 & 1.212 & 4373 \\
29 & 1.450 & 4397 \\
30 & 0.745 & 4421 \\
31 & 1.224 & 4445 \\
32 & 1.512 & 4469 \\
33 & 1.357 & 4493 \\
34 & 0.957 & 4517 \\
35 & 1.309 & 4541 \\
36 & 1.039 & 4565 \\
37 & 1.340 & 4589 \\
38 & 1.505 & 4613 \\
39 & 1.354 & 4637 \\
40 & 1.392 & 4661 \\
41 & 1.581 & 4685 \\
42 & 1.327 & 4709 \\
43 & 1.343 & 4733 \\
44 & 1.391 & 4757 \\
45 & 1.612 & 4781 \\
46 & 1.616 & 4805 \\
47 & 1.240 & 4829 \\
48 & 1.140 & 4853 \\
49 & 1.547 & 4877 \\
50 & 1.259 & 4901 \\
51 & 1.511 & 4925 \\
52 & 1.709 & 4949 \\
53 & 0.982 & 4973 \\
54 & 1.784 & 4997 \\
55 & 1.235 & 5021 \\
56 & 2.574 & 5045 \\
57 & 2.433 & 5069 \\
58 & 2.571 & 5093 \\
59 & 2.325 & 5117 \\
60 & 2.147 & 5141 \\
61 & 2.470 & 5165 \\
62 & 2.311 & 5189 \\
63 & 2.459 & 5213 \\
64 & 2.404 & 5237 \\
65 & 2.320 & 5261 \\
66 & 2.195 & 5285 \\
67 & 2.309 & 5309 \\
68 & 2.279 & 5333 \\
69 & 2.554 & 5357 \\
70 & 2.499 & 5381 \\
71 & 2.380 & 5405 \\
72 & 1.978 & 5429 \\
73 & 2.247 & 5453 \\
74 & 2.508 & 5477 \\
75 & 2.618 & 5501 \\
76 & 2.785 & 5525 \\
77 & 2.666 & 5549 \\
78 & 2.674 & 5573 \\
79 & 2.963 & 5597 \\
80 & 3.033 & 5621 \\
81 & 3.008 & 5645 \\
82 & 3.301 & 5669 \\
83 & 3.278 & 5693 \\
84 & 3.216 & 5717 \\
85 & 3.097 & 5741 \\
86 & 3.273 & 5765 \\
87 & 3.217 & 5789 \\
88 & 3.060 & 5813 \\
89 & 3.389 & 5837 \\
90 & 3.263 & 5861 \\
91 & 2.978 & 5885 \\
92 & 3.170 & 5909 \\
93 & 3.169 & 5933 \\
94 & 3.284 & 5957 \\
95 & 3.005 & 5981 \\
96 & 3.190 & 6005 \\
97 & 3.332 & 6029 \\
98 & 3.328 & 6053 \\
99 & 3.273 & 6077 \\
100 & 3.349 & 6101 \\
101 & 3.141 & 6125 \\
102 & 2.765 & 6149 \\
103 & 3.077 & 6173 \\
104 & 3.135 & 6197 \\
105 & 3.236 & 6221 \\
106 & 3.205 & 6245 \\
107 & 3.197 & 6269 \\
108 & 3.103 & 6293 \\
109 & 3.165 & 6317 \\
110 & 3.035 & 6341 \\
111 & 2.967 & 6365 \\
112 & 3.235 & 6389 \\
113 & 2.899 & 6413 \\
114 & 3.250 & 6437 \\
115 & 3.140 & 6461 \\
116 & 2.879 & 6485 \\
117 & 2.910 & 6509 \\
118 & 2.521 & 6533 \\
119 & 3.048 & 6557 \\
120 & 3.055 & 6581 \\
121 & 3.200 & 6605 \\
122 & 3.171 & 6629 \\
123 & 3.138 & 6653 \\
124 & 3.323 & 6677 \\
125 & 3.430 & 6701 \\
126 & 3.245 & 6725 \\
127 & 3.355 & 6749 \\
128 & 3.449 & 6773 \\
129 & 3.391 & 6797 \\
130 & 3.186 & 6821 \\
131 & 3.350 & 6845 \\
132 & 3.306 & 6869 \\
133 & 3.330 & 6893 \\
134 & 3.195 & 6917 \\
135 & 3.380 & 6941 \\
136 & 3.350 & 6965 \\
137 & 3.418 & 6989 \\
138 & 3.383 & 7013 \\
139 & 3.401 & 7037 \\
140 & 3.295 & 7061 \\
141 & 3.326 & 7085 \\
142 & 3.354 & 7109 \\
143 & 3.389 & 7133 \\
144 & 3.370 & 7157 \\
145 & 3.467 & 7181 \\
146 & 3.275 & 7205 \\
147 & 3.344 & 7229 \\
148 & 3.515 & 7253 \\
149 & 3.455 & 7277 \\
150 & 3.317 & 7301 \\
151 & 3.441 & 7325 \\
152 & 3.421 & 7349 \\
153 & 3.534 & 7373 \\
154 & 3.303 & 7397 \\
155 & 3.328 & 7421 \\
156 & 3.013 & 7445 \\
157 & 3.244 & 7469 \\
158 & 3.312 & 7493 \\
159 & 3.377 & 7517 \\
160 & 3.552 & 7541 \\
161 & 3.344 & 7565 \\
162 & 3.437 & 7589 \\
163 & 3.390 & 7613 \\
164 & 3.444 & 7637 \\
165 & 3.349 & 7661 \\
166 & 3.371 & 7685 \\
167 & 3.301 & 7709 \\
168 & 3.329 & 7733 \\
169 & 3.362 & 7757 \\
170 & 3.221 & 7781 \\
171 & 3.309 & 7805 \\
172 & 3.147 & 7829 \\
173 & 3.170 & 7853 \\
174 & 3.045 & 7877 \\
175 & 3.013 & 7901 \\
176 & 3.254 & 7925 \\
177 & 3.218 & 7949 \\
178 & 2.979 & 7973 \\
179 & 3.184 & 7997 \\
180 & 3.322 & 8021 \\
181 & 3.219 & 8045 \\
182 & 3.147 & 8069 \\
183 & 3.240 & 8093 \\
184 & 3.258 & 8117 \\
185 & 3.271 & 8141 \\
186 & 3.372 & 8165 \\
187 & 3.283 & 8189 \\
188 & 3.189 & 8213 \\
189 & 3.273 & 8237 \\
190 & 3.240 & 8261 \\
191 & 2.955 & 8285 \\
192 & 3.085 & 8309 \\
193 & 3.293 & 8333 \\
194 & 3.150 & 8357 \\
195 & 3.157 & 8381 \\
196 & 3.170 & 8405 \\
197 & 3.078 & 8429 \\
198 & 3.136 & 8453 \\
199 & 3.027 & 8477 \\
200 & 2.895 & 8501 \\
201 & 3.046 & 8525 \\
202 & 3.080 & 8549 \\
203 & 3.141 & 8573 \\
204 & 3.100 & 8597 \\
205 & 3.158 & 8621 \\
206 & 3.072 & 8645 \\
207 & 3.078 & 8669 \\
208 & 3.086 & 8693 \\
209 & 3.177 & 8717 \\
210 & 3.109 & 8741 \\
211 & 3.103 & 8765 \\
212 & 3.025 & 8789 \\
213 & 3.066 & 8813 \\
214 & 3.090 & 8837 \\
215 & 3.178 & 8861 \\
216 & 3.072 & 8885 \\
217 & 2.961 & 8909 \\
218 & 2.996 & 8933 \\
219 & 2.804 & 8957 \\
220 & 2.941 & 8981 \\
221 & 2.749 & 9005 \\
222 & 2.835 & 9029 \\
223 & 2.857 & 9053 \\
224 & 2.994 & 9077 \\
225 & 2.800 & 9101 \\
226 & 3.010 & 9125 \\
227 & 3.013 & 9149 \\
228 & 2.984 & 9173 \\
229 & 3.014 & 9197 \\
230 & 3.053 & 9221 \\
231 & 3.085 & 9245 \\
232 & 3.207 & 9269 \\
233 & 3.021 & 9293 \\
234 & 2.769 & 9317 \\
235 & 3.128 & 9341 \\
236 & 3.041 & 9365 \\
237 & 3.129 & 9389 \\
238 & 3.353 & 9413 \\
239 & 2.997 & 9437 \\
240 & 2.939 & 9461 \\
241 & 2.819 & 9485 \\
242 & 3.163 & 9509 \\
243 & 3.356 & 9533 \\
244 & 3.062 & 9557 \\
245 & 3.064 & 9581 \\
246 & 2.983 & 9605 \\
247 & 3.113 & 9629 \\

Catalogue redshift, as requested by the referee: 0.263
